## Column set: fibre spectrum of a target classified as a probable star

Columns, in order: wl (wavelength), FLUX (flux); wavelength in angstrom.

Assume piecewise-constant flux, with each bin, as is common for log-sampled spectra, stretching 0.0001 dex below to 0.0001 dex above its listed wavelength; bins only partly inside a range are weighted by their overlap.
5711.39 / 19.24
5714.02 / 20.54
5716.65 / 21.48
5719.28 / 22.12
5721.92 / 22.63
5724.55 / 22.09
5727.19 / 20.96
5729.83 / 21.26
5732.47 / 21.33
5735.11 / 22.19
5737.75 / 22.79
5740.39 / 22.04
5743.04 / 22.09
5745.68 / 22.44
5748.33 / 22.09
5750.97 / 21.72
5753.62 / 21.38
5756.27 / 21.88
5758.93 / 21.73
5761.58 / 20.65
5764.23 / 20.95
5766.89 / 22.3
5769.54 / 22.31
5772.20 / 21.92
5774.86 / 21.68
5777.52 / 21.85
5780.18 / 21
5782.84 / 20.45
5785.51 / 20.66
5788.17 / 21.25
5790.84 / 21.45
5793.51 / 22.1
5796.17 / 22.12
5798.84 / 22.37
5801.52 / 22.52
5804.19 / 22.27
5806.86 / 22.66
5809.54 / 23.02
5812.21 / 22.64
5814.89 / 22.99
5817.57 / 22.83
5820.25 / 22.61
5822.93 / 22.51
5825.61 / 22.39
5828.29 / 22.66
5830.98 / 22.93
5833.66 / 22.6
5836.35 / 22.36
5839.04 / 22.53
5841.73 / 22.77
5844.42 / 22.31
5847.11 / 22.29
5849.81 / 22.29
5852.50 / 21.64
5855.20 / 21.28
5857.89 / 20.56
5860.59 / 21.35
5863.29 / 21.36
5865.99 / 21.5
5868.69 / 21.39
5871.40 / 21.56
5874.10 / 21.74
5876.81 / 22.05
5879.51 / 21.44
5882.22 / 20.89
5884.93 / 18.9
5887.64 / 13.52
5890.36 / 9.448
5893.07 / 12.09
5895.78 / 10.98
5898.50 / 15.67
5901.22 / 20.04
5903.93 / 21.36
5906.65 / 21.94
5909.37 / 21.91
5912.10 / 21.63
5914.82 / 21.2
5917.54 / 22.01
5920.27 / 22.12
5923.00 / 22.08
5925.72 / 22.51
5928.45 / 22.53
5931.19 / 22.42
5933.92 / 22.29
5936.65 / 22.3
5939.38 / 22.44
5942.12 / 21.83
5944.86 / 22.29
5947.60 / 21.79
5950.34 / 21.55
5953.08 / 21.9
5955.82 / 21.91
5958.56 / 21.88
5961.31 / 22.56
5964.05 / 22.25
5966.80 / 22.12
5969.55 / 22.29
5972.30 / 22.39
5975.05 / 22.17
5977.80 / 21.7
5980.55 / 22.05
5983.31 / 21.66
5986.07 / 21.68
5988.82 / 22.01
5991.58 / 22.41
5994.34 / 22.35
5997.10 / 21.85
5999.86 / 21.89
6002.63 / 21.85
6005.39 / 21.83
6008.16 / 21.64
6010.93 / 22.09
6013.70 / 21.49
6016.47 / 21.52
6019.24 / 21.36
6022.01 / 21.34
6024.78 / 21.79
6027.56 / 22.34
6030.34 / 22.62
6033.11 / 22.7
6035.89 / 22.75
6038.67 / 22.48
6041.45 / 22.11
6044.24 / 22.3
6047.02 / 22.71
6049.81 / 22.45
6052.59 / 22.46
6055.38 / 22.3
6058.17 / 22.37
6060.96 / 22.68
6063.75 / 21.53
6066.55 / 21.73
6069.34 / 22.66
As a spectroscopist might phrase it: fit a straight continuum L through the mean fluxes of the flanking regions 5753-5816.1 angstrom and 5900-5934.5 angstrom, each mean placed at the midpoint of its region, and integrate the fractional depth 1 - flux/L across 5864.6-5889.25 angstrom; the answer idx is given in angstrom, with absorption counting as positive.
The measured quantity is 1.8 angstrom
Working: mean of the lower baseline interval 21.8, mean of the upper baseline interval 21.8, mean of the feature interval 20.2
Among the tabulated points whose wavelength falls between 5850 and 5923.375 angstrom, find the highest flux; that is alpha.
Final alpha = 22.12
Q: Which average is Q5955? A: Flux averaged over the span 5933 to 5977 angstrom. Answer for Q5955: 22.1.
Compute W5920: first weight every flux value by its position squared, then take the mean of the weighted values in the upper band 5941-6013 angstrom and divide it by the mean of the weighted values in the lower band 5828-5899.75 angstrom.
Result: 1.15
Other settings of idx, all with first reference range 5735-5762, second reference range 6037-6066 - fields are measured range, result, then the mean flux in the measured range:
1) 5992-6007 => 0.2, 22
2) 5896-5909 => 1.8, 19.2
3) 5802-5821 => -0.6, 22.7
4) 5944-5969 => 0.2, 22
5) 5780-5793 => 0.6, 21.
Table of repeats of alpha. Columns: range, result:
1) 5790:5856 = 23.02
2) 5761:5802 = 22.52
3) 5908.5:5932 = 22.53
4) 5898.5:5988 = 22.56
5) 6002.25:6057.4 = 22.75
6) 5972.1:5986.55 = 22.39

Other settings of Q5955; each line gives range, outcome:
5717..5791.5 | 21.7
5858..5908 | 18.8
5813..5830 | 22.7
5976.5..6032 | 21.9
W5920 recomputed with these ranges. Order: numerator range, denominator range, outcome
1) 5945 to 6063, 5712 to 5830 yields 1.09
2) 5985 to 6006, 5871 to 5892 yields 1.24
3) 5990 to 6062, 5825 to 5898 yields 1.16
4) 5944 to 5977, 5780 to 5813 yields 1.07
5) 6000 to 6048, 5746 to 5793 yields 1.12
